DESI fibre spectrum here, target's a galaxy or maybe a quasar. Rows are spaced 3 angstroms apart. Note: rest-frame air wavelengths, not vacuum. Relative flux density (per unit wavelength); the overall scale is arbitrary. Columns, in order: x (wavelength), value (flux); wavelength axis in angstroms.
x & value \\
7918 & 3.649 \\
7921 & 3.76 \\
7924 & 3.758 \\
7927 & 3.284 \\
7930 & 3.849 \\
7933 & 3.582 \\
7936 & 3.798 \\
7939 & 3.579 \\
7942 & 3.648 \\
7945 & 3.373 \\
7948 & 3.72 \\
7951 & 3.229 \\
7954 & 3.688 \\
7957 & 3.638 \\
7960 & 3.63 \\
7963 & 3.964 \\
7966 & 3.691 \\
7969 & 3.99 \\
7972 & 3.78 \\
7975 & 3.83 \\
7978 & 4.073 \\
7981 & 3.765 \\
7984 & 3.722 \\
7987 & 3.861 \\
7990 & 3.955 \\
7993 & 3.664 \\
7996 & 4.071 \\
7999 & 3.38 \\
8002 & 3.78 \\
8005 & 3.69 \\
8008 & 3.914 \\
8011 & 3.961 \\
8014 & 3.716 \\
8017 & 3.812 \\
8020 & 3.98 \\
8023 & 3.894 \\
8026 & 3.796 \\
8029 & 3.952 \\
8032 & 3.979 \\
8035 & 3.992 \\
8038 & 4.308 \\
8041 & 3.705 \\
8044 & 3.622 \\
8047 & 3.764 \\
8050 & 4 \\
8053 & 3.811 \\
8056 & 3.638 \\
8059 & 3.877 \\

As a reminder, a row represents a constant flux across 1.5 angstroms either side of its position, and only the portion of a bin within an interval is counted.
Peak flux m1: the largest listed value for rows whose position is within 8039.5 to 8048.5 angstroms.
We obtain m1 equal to 3.764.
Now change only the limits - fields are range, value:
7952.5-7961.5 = 3.688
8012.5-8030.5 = 3.98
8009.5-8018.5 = 3.961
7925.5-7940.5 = 3.849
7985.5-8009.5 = 4.071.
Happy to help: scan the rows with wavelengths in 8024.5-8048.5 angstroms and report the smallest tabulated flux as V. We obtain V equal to 3.622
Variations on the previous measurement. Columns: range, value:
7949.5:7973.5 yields 3.229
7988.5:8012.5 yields 3.38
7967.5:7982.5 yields 3.765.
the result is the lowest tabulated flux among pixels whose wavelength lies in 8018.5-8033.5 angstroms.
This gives 3.796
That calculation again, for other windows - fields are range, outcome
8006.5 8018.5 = 3.716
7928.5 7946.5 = 3.373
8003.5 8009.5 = 3.69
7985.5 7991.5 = 3.861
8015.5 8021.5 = 3.812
